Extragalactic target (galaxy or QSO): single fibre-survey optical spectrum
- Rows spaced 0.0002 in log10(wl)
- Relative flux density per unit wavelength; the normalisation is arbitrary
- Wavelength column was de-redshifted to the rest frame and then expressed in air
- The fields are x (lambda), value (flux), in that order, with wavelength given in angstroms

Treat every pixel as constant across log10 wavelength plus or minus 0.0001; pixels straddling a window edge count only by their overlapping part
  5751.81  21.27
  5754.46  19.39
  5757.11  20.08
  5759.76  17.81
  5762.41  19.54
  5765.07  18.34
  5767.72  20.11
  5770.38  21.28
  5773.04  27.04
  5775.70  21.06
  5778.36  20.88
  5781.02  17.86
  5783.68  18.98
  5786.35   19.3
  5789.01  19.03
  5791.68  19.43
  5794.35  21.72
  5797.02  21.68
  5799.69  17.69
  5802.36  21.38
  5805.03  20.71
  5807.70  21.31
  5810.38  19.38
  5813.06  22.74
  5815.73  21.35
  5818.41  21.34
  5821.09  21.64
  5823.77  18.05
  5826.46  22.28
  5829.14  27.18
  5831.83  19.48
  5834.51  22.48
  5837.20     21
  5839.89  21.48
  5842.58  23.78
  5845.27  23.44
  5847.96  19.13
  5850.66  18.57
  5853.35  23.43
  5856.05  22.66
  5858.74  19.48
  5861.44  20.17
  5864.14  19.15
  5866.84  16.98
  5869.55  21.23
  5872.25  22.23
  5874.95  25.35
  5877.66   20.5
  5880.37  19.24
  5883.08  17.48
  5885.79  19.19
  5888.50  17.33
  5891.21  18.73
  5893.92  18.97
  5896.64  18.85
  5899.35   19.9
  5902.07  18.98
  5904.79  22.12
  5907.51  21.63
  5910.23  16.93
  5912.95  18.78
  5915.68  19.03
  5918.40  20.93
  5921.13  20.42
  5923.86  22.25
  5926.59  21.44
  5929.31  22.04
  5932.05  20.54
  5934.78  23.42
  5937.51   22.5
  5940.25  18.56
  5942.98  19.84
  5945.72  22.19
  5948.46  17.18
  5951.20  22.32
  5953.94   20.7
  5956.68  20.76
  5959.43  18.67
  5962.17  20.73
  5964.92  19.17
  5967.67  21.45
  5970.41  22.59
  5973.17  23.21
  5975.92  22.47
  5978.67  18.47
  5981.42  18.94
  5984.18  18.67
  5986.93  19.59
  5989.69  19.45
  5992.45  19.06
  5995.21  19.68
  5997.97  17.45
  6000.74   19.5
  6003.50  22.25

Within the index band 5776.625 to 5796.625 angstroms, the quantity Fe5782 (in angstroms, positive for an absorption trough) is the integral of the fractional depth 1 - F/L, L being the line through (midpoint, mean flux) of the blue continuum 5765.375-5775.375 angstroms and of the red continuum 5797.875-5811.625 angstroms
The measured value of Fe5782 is 1.4 angstroms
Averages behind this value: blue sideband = 22.2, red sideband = 20.2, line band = 19.7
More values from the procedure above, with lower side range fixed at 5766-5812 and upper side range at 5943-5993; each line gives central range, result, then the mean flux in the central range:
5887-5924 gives 1.5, 19.5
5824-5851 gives -1.8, 21.8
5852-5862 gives -0.5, 21.5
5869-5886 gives -0.3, 20.8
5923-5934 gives -0.7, 21.6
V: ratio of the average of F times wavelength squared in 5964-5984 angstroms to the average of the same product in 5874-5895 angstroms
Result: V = 1.10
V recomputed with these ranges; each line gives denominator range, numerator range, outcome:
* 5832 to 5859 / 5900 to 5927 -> 0.96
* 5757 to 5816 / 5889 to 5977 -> 1.06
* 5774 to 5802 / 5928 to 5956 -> 1.11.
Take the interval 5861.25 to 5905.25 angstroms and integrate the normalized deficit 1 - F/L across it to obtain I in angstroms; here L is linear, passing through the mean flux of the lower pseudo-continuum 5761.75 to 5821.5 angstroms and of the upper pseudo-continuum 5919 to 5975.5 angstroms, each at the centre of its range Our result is 2.4 angstroms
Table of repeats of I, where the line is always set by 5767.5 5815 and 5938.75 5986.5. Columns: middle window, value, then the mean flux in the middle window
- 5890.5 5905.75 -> 0.7 angstroms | 19.6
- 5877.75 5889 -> 1.0 angstroms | 18.6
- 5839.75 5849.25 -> -0.7 angstroms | 22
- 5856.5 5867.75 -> 0.7 angstroms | 19.3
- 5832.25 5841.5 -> -0.4 angstroms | 21.5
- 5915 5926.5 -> -0.2 angstroms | 20.8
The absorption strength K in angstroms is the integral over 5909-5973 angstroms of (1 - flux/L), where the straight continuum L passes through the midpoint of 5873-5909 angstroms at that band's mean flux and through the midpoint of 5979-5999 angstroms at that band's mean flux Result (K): -3.9 angstroms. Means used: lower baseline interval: 19.9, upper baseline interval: 19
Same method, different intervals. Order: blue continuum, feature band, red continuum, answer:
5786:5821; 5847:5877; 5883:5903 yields -2.1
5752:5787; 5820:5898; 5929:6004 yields -1.6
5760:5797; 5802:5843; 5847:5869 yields -2.9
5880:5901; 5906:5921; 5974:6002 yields -0.6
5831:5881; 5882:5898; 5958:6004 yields 1.8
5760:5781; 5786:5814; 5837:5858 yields 1.0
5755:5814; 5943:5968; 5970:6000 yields -0.4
